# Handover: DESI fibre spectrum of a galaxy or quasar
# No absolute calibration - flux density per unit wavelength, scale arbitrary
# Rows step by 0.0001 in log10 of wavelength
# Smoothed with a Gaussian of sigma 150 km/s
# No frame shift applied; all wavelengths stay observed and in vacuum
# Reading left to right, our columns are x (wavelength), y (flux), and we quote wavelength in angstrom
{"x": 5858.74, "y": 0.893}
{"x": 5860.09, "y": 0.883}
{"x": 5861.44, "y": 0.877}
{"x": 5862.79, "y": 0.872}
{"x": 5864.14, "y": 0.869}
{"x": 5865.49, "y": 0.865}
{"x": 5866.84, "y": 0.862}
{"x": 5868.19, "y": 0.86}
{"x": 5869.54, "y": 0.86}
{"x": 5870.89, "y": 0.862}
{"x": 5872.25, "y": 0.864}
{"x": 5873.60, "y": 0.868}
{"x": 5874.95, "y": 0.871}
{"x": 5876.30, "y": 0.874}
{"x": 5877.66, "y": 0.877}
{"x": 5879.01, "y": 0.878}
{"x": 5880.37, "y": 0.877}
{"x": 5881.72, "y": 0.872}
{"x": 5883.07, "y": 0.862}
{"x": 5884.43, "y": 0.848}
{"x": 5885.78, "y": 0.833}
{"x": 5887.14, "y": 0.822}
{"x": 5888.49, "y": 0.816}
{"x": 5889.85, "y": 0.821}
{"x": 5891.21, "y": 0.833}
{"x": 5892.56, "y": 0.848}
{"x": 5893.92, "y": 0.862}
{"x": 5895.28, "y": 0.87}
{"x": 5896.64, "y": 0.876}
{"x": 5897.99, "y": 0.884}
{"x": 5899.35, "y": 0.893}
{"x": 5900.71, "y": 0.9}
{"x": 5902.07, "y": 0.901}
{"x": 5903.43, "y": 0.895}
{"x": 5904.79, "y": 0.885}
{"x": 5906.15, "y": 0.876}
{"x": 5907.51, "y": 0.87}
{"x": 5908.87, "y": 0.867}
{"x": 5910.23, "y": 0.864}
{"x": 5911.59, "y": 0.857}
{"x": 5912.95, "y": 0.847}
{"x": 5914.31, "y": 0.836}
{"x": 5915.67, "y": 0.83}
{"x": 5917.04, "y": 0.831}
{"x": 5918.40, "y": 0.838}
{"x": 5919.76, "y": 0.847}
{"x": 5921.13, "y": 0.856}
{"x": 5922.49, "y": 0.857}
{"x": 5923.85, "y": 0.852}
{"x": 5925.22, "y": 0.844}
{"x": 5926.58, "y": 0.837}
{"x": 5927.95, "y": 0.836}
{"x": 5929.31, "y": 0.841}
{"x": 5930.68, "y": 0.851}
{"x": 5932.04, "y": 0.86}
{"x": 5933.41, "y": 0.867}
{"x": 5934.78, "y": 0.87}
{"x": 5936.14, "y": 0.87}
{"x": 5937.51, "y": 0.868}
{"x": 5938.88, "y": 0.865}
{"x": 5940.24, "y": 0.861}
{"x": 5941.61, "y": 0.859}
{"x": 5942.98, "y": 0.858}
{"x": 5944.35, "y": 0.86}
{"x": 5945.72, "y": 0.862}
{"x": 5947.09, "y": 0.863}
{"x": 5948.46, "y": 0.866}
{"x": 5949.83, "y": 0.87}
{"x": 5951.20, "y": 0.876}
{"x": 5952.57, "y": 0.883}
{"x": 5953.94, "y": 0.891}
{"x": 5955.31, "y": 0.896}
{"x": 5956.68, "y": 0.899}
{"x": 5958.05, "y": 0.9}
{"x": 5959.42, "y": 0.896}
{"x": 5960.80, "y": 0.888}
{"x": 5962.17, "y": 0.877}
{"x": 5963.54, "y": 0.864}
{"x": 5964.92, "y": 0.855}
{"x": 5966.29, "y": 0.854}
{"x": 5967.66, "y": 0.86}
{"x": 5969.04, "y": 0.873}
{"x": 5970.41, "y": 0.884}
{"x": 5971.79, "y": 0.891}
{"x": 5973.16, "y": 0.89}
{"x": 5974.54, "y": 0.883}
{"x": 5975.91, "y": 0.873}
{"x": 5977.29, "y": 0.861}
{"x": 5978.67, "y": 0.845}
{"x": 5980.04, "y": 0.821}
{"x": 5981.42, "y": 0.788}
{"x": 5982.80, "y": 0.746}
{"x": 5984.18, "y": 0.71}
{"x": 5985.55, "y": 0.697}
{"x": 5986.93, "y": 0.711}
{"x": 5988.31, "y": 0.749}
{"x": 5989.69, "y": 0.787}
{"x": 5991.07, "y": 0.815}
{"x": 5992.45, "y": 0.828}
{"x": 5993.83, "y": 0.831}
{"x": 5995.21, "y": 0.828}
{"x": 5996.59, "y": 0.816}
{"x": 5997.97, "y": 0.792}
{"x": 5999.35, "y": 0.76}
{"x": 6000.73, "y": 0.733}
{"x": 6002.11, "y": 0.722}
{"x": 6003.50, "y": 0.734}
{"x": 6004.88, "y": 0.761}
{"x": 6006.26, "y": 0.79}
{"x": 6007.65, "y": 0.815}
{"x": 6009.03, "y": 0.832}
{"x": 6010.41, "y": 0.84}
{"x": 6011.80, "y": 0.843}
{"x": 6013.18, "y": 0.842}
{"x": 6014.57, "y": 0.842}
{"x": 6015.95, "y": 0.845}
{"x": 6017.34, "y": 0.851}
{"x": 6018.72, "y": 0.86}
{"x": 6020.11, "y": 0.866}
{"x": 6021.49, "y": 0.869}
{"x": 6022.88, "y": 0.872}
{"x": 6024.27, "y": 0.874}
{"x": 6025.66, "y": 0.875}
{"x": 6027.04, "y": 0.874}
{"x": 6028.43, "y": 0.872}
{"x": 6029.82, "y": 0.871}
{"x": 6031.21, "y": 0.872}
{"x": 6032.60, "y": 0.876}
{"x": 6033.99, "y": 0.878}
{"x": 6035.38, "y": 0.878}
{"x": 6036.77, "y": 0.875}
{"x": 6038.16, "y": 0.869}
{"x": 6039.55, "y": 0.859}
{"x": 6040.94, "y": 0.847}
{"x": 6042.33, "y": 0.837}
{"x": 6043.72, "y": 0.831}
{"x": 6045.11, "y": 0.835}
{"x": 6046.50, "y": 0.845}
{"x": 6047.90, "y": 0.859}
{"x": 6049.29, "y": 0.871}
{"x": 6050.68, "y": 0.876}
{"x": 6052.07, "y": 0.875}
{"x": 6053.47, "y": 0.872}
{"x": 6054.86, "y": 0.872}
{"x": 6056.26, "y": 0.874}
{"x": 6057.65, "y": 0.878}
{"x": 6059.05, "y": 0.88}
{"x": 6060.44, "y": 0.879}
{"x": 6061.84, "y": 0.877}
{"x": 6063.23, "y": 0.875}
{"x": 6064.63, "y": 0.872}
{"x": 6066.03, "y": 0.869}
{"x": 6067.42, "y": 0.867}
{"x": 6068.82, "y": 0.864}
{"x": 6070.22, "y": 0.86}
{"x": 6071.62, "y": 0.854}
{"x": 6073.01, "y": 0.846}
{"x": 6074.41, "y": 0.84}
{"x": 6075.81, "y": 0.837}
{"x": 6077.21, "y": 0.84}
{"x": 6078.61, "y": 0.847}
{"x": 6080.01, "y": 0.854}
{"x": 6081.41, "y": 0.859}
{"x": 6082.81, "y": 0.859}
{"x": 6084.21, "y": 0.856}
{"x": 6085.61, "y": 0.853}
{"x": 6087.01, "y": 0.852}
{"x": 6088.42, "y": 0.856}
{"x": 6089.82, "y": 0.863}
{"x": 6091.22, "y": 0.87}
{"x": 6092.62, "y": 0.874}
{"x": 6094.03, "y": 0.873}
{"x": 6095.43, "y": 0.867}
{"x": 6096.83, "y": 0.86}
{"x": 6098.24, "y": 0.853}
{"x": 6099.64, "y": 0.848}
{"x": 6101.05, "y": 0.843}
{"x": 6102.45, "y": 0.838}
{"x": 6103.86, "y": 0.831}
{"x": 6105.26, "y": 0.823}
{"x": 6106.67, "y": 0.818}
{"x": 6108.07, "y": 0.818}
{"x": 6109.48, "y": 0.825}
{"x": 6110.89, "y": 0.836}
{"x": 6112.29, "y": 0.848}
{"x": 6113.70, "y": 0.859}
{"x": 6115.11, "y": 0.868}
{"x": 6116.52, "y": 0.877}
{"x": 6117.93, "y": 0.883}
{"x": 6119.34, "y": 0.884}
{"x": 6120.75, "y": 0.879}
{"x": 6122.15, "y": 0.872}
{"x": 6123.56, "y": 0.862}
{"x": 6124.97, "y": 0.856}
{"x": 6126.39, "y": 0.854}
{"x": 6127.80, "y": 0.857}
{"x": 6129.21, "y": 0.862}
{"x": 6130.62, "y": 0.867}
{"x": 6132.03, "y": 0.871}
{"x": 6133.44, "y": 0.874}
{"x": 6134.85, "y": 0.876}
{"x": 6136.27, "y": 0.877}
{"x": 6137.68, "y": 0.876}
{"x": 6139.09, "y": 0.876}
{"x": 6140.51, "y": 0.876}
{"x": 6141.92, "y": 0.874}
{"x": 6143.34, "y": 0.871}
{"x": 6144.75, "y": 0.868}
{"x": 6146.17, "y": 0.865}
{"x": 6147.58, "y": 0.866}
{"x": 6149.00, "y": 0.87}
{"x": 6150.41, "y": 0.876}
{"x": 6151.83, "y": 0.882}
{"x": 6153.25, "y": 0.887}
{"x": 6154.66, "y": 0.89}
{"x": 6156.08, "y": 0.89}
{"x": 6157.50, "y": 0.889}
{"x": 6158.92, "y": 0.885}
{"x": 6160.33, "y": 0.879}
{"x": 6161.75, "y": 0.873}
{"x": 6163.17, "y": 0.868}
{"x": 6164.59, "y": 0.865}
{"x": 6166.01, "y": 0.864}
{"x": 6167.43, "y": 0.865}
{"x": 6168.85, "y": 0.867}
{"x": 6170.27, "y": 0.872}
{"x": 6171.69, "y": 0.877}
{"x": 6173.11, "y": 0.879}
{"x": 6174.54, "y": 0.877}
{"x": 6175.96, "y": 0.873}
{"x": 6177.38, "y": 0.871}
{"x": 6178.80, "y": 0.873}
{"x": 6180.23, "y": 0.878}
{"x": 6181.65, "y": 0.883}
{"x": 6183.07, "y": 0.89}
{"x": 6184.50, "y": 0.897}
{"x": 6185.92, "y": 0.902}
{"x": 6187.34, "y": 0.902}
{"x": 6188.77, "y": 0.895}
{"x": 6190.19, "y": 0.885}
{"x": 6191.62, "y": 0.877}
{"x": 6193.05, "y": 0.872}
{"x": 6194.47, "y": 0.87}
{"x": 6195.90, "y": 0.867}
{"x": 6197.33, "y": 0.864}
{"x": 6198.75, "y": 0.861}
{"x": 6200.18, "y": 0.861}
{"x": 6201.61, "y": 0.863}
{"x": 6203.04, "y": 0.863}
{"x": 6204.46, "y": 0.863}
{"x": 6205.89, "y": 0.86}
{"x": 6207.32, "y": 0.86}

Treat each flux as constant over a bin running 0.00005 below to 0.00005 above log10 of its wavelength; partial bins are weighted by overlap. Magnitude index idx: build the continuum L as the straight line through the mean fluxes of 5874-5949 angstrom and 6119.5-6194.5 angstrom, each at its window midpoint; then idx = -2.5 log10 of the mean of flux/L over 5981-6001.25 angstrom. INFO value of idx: 0.12 mag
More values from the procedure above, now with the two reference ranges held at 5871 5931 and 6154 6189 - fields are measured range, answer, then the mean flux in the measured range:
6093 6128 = 0.03 mag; 0.853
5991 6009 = 0.10 mag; 0.787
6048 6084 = 0.01 mag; 0.864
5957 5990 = 0.04 mag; 0.835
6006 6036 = 0.01 mag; 0.857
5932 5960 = -0.01 mag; 0.874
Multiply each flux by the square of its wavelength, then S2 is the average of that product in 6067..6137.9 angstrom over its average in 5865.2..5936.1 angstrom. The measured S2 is 1.07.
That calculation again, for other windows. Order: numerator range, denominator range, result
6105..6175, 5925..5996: 1.09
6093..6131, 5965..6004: 1.10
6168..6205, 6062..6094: 1.06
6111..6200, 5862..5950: 1.10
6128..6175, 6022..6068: 1.04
